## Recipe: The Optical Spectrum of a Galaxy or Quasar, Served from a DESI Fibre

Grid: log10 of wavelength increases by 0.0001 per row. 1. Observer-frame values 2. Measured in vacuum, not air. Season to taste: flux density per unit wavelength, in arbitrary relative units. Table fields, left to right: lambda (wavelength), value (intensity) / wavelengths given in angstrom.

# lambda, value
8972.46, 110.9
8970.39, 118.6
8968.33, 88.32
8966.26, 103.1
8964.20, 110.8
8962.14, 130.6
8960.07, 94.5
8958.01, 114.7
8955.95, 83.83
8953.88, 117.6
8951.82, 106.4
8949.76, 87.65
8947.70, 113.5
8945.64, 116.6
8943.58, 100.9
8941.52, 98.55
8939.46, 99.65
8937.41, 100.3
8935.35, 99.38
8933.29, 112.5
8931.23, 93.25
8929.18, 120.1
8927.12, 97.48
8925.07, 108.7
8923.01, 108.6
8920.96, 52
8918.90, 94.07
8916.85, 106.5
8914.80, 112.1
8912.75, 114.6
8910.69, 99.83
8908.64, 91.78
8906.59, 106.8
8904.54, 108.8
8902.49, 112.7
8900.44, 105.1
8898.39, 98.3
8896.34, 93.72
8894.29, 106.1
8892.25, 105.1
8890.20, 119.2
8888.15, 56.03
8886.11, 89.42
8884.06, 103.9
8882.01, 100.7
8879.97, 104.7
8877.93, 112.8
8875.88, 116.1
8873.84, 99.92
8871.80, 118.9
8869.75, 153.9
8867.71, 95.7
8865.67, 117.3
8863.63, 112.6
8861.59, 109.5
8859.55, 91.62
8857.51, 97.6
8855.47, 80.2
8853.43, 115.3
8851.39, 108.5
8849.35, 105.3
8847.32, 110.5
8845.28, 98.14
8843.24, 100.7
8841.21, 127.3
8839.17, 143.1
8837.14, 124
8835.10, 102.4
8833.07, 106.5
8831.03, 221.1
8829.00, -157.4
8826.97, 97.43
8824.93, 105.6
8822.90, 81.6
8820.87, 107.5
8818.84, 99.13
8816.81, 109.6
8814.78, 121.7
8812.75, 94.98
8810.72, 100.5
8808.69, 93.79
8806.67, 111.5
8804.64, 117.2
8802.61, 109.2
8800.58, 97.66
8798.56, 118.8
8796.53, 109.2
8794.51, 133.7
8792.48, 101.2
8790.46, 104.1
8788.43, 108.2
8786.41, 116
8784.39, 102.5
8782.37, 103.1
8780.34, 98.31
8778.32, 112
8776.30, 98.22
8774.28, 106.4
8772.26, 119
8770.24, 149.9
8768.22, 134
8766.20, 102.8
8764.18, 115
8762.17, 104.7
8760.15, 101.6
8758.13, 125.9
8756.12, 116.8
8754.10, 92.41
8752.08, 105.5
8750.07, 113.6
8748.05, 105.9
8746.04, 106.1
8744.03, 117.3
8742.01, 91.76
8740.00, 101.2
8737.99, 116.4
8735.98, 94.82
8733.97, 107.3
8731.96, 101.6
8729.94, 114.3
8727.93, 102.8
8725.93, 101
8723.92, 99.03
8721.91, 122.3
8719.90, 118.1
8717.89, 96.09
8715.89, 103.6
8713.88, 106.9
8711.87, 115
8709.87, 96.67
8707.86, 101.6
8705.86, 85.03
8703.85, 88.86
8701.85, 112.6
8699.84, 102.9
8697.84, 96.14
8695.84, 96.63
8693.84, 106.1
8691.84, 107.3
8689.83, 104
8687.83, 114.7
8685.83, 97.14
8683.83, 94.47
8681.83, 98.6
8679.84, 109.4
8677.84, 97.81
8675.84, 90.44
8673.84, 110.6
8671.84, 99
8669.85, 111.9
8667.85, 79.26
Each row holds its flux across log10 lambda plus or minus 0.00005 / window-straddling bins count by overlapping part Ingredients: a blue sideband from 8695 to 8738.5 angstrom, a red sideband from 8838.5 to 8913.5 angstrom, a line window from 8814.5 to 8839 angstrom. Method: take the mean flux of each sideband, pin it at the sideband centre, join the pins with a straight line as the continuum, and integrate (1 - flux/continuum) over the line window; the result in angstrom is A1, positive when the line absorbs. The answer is 2.6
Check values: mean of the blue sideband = 104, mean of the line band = 94.1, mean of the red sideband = 106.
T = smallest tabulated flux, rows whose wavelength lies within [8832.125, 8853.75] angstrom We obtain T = 98.14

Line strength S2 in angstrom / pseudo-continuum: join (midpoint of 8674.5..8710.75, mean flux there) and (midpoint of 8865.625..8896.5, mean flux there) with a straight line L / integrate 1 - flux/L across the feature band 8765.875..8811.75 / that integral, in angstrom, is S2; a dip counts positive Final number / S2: -3.5 angstrom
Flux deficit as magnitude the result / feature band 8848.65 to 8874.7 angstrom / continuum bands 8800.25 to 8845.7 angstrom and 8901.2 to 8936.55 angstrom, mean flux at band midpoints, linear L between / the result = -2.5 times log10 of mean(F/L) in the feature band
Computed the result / -0.07 mag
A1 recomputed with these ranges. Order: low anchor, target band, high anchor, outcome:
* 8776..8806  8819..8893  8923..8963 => 3.42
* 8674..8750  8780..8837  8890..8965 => 1.46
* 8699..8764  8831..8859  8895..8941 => -2.70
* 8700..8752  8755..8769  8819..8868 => -1.43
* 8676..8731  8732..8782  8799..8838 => -4.62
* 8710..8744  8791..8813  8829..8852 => 0.10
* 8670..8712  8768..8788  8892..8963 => -2.18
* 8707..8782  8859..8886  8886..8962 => -1.70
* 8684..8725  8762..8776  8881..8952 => -2.18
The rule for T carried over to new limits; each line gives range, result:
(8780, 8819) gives 93.79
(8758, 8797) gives 98.22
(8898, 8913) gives 91.78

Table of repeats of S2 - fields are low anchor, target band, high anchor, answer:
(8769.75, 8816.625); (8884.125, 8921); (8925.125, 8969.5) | 2.1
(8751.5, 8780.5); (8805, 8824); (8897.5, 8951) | 1.2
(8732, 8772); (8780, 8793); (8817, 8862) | 0.1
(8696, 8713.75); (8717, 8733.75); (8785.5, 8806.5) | -0.7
